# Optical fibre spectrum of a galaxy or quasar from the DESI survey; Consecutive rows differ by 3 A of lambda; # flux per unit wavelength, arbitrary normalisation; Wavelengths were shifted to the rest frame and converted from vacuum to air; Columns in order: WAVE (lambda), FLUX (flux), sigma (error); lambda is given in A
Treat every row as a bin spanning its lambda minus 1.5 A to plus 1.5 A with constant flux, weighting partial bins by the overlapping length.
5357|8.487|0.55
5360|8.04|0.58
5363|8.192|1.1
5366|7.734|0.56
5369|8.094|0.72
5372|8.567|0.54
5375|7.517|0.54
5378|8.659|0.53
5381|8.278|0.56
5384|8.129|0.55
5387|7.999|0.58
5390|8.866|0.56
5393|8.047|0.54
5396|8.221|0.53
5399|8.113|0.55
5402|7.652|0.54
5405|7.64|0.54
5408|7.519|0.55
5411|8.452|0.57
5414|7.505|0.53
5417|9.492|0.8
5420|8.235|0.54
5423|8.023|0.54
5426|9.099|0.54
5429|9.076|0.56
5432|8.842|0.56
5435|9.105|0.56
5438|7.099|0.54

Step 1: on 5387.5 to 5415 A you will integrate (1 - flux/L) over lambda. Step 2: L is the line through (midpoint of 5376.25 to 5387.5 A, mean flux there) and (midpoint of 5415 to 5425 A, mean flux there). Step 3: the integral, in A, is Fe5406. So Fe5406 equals 1.3 A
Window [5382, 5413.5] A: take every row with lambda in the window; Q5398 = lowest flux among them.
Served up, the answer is 7.519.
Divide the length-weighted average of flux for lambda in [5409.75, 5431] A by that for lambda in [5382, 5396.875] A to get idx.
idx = 1.04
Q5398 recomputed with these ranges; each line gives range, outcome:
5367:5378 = 7.517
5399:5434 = 7.505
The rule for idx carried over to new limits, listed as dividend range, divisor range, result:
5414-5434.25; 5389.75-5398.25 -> 1.05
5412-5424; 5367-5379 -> 1.02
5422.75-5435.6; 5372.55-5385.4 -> 1.09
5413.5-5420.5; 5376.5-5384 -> 1.02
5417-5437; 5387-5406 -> 1.08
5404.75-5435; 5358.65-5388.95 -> 1.04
